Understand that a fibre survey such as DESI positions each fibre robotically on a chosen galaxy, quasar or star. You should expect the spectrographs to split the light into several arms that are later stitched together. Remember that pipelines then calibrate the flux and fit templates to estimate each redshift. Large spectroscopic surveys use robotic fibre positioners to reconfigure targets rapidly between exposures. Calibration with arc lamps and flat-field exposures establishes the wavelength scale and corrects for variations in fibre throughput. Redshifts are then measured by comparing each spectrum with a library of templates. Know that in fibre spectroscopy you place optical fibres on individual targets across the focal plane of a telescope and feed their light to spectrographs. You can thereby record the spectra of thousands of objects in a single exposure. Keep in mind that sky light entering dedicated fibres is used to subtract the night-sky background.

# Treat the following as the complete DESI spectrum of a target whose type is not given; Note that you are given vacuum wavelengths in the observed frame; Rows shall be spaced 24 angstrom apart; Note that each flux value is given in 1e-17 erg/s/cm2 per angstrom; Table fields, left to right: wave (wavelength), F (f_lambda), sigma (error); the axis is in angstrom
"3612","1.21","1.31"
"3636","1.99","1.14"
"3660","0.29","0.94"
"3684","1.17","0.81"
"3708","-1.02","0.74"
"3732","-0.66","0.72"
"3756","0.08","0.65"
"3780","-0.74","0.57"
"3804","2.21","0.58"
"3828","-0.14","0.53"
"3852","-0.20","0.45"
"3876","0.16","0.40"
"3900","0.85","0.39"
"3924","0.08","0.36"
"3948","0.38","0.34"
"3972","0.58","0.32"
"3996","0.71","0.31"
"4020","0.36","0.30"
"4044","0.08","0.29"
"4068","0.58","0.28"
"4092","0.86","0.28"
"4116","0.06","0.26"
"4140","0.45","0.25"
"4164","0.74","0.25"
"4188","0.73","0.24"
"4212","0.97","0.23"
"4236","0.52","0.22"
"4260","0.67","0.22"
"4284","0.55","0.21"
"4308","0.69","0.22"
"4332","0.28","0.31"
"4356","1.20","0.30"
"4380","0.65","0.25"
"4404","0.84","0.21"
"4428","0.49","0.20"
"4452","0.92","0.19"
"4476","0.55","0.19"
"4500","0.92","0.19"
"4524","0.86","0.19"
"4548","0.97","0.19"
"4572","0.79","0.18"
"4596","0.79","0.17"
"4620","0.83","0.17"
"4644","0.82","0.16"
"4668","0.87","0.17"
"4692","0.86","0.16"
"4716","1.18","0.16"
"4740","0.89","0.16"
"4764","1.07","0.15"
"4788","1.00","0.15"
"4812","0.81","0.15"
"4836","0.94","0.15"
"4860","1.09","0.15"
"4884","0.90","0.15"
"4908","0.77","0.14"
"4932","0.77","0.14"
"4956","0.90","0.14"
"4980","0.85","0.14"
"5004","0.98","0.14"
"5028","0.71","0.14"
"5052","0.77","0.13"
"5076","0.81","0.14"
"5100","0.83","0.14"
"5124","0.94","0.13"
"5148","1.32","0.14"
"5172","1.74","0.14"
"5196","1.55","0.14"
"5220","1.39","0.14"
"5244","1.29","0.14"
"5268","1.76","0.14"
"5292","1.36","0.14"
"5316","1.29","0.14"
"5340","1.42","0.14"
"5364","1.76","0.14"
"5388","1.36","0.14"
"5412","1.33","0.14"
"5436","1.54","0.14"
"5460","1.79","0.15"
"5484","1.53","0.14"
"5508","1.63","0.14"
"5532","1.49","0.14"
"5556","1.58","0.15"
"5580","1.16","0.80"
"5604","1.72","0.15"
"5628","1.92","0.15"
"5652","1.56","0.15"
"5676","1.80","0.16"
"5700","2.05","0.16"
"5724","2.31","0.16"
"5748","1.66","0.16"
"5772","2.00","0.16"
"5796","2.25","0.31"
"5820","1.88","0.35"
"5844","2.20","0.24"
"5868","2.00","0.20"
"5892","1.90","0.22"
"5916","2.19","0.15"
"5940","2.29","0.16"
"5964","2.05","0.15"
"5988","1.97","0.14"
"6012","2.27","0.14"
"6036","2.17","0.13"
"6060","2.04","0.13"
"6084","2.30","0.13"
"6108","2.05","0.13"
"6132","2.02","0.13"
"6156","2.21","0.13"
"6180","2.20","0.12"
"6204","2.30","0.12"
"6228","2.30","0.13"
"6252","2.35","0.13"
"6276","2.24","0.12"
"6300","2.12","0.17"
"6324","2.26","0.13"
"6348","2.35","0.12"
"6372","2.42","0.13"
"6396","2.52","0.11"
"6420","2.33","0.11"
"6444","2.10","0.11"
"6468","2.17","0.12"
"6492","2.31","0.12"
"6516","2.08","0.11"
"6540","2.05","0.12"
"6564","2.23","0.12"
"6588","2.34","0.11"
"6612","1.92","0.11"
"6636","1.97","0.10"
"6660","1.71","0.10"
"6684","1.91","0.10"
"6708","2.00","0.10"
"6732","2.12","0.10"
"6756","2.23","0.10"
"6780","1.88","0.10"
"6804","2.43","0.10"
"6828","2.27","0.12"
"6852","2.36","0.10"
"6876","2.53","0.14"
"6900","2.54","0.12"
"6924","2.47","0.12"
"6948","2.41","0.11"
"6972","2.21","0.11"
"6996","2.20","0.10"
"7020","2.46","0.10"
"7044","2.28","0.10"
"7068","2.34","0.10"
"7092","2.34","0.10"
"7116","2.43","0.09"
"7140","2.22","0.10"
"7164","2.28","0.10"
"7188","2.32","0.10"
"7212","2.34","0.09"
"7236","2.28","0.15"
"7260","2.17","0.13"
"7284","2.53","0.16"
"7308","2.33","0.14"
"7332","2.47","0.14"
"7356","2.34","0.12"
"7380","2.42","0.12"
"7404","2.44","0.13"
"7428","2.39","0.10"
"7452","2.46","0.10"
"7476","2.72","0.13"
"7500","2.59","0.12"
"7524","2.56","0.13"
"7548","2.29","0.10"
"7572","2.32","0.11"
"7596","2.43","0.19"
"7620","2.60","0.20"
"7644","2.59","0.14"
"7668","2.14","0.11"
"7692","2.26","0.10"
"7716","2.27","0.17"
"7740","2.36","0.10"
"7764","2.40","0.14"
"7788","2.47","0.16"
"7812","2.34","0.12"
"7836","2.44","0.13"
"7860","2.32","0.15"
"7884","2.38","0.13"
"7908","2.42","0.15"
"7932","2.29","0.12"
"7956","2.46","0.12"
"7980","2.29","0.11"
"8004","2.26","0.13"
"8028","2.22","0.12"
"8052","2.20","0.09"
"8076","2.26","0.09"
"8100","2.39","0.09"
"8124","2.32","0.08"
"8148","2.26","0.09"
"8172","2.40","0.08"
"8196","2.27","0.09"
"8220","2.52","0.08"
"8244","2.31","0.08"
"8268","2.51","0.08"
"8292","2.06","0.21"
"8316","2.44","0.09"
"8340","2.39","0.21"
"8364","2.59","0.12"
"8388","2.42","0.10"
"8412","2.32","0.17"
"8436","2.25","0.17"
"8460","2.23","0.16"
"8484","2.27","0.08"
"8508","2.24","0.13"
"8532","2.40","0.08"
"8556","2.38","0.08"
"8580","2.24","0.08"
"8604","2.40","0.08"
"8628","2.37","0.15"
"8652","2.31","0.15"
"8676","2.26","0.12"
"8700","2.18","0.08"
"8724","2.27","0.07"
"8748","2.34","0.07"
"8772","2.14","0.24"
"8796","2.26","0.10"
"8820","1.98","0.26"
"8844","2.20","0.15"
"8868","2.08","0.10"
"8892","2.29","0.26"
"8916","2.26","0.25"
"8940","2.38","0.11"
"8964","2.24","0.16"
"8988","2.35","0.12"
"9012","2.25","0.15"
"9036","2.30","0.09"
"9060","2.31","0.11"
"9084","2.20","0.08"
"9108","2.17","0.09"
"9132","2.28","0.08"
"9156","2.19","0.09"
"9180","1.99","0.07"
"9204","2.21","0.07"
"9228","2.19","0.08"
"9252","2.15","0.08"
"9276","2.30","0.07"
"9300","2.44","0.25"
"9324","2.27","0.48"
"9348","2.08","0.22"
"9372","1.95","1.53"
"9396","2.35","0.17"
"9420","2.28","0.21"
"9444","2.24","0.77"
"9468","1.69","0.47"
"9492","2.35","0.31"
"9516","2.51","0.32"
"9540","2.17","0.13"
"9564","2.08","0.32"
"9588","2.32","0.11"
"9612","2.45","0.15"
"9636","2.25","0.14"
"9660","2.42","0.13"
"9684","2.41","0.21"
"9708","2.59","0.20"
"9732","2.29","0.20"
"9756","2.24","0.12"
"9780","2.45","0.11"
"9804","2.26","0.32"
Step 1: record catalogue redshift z 0.288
